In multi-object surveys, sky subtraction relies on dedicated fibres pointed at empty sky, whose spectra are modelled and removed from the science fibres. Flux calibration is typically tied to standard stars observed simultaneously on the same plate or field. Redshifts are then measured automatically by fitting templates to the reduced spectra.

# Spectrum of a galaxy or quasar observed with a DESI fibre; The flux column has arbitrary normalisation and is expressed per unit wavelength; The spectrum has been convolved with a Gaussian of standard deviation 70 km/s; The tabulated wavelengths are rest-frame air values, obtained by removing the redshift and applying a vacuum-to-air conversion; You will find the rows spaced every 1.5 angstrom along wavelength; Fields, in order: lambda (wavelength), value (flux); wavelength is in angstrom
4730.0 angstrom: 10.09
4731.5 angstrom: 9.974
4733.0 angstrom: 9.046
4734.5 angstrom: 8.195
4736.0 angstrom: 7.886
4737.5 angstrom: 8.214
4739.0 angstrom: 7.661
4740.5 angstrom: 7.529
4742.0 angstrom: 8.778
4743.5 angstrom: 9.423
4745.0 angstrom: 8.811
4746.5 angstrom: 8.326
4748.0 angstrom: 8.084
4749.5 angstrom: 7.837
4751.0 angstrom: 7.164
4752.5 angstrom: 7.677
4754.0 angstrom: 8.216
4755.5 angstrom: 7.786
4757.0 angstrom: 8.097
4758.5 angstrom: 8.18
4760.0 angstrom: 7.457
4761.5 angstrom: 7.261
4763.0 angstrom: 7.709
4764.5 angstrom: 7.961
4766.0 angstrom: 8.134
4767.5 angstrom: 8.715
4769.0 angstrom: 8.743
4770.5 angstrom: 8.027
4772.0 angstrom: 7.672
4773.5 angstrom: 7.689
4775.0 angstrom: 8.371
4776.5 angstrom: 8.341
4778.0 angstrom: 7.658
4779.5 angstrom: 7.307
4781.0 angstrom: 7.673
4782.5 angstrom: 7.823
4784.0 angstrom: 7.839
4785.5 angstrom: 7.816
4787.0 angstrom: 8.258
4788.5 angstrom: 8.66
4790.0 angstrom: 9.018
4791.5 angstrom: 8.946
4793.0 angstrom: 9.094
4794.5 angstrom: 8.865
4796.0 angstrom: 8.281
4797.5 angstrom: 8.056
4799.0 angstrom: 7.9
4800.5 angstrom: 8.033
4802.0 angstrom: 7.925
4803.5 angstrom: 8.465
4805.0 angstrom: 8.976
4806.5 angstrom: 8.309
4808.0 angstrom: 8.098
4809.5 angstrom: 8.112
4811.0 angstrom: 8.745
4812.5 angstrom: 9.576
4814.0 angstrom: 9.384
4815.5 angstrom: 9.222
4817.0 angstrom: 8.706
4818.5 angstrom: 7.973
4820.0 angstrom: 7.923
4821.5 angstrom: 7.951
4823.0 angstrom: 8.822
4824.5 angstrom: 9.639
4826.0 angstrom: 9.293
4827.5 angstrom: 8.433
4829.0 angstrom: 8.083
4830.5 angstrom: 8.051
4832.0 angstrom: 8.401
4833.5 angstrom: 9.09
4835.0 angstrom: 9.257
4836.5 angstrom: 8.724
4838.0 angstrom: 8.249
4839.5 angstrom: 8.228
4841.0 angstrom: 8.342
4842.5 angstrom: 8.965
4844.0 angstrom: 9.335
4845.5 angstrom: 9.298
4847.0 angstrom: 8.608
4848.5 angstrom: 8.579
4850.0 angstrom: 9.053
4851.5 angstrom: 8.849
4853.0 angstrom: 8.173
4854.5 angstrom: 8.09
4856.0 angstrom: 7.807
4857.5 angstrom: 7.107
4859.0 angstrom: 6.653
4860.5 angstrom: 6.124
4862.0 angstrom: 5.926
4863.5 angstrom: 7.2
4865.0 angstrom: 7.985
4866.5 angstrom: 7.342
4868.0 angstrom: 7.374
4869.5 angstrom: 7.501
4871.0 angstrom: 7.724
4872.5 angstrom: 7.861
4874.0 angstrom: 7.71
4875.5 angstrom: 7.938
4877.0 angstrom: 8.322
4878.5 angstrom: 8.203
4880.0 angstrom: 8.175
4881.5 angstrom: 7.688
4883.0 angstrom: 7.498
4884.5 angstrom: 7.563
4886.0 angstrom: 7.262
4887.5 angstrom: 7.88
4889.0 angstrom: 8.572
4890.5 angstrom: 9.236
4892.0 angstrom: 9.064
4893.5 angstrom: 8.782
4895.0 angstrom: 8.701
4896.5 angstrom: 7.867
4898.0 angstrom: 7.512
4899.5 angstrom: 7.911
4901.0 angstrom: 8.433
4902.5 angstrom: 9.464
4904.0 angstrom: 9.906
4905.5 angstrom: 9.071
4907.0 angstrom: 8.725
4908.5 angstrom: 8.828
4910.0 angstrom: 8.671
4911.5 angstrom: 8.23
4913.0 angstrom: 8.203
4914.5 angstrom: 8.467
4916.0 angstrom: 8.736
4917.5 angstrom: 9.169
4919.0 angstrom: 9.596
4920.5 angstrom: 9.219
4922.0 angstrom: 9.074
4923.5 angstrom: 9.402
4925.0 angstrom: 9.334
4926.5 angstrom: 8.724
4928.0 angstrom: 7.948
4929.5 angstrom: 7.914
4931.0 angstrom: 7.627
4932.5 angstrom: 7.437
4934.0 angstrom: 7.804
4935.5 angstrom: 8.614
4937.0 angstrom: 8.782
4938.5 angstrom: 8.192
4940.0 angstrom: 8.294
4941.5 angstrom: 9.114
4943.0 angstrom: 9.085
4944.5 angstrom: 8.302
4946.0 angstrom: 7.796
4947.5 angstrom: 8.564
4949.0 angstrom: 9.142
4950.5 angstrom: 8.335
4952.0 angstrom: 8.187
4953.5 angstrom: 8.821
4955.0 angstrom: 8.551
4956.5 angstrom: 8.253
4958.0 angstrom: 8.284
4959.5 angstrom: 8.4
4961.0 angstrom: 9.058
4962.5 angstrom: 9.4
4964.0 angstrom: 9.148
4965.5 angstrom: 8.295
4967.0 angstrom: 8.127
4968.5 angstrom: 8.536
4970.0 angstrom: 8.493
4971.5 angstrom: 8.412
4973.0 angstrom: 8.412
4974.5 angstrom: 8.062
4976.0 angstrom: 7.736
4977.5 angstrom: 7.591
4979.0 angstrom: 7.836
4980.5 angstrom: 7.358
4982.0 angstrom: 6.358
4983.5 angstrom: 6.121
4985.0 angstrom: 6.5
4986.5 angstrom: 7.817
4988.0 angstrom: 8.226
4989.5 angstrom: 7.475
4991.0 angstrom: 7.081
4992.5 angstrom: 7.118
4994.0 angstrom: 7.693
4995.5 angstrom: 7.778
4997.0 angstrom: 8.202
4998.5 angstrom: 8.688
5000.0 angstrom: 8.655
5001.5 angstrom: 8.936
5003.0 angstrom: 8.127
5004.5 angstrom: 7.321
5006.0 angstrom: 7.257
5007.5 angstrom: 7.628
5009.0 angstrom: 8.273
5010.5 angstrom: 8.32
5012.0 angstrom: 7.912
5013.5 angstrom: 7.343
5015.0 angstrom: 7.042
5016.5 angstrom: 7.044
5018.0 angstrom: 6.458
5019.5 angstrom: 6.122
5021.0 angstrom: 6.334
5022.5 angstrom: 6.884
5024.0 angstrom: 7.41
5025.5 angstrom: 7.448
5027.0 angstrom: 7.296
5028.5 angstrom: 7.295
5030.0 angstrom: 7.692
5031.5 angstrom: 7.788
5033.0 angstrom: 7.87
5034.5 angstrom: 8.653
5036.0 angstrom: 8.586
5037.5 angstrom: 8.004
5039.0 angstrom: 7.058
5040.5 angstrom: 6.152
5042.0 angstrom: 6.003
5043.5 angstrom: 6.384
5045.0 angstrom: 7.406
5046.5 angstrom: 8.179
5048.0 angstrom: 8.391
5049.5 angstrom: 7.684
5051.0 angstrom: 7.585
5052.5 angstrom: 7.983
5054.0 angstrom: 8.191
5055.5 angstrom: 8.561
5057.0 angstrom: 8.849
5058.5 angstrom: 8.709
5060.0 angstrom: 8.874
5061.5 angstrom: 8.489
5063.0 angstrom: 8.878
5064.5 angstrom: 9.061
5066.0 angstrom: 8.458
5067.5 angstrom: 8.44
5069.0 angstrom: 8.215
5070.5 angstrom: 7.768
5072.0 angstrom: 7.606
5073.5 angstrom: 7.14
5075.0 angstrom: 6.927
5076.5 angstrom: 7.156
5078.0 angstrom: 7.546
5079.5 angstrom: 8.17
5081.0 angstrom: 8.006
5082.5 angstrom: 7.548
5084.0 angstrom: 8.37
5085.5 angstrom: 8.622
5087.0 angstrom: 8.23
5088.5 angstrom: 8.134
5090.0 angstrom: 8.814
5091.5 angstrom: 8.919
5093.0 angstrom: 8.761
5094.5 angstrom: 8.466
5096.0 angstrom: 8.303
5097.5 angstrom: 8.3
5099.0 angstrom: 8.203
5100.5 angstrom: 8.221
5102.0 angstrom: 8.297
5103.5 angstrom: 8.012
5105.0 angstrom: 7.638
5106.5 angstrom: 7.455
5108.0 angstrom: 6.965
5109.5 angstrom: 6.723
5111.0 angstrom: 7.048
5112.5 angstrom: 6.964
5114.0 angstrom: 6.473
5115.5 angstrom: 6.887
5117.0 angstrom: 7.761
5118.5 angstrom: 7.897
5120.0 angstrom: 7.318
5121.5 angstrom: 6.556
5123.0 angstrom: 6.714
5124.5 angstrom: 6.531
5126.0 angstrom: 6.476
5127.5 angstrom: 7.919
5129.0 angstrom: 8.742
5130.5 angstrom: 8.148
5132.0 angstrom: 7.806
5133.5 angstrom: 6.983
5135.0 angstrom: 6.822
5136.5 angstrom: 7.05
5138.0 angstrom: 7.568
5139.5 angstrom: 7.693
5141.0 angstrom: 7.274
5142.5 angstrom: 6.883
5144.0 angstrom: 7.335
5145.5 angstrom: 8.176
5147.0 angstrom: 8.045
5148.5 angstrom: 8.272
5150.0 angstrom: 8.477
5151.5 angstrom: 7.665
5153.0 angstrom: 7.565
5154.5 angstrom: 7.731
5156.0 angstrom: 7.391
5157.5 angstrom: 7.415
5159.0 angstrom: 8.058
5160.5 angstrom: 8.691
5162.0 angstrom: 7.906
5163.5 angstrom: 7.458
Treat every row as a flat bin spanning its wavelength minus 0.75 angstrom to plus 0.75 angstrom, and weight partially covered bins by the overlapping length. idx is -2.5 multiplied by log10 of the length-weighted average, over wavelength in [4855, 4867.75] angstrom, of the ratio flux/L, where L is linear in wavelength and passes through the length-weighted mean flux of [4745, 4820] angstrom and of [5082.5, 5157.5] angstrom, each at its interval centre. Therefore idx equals 0.15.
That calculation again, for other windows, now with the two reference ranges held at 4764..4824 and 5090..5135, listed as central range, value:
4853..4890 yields 0.08 mag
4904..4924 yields -0.11 mag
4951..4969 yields -0.08 mag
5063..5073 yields -0.08 mag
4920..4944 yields -0.07 mag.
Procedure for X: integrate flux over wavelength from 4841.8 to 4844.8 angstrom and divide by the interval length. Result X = 9.16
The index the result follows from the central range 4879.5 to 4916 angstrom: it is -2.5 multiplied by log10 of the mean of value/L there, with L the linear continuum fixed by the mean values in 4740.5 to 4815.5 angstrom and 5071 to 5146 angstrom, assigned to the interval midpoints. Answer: -0.053 mag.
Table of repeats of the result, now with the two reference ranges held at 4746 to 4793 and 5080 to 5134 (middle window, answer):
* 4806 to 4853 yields -0.092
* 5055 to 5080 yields -0.054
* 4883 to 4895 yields -0.051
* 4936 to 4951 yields -0.091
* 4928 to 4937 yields -0.010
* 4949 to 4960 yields -0.078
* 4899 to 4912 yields -0.120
